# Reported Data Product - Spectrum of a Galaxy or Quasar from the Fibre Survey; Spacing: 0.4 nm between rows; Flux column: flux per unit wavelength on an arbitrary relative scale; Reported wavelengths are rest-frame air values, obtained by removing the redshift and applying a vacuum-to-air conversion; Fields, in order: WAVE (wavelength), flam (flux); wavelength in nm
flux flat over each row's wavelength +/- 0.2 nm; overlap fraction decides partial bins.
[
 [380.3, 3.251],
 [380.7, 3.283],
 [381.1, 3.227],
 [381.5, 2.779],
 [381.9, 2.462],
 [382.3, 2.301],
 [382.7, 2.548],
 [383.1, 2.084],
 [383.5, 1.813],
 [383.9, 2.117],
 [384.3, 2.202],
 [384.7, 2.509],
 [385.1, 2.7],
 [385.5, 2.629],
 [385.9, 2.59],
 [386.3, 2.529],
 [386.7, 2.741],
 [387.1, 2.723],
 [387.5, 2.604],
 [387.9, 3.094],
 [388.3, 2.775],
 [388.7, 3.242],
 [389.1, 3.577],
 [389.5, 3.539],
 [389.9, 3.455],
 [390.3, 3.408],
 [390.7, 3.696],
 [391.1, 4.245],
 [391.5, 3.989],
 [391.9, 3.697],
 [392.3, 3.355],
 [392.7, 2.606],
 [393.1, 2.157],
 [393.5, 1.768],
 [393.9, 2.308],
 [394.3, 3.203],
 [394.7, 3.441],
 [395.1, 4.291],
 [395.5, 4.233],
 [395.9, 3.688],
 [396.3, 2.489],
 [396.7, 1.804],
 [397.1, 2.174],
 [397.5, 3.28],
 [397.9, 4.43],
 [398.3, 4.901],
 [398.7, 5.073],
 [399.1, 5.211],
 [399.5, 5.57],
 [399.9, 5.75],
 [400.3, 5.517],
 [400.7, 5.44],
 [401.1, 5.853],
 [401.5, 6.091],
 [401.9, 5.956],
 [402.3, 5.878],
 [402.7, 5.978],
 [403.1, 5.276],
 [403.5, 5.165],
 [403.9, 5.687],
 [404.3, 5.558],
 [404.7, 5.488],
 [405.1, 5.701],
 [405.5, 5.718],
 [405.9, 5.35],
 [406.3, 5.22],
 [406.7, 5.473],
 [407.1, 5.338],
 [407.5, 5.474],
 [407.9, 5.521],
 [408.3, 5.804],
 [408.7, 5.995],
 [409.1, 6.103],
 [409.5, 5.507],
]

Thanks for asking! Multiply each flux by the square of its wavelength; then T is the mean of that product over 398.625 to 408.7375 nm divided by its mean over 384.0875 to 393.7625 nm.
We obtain 2.01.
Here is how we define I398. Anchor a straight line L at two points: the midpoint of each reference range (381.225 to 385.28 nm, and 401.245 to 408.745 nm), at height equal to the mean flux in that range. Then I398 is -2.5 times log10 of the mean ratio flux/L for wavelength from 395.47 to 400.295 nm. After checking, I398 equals 0.12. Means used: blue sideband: 2.37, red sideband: 5.61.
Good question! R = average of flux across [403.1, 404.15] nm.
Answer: 5.4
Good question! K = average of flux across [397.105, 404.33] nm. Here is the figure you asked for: 5.28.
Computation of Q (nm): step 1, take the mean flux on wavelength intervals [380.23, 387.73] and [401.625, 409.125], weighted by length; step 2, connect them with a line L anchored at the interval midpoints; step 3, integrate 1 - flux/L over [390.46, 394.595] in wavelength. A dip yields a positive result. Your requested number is 0.70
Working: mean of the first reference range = 2.57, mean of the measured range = 3.11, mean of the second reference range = 5.61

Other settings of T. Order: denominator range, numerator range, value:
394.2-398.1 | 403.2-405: 1.72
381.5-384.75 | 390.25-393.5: 1.51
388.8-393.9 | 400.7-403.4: 1.88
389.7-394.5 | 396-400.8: 1.40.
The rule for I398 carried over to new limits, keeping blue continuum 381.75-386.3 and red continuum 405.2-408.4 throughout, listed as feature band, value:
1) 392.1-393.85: 0.41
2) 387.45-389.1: -0.03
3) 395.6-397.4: 0.45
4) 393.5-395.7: 0.15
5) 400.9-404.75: -0.16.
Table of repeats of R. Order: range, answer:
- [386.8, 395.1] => 3.17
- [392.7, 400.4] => 3.7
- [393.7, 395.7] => 3.5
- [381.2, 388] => 2.5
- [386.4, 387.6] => 2.68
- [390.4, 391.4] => 3.92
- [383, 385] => 2.18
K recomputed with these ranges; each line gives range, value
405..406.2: 5.55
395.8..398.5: 3.24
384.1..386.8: 2.55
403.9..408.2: 5.5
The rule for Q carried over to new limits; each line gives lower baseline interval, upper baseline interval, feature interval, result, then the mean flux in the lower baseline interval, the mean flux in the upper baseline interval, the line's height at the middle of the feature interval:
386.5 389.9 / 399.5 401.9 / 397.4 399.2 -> 0.21 nm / 3.06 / 5.74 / 5.22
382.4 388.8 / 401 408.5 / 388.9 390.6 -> -0.16 nm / 2.54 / 5.6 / 3.21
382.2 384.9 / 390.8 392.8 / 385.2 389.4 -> 0.01 nm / 2.22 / 3.63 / 2.86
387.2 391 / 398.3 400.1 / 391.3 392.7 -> 0.12 nm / 3.28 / 5.35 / 3.87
